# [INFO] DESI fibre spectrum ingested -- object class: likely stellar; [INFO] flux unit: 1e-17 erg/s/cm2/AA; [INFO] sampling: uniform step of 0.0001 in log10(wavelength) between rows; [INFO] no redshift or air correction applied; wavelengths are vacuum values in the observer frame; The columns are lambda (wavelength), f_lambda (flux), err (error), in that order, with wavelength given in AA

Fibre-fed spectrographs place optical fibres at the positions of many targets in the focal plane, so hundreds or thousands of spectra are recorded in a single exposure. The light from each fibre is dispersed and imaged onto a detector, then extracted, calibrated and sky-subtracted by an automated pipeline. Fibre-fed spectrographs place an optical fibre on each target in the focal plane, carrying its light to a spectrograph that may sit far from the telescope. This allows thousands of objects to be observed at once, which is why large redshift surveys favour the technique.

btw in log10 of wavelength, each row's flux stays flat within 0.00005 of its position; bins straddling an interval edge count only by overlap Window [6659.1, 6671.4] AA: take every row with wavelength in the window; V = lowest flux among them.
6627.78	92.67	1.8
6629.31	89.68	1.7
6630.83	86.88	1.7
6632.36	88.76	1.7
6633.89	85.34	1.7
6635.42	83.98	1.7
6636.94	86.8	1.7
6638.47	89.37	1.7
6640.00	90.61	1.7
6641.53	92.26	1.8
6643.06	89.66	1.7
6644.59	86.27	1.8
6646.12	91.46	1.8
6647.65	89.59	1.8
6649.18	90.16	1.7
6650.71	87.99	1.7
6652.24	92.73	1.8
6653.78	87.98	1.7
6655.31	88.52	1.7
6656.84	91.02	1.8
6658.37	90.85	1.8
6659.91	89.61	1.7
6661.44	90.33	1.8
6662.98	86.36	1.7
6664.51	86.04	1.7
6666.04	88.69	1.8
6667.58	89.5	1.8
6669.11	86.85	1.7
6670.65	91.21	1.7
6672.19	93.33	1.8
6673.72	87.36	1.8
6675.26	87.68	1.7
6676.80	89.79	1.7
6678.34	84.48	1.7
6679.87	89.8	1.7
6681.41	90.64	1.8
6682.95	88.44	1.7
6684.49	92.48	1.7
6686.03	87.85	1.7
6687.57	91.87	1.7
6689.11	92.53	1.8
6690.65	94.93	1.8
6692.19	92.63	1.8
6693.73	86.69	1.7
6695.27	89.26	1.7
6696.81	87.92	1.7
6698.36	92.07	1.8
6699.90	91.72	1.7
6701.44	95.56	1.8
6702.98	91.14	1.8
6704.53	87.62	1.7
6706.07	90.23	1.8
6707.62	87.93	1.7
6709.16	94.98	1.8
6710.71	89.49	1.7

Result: 86.04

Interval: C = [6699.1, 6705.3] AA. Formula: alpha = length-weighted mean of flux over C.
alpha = 91.6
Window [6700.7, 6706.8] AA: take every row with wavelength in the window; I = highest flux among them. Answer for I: 95.56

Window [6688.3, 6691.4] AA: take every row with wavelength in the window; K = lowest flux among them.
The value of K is 92.53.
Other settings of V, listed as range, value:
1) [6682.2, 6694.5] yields 86.69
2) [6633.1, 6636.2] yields 83.98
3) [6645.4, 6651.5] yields 87.99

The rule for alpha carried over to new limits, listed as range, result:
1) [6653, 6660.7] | 89.6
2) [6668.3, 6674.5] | 89.7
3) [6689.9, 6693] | 93.7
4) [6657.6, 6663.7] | 89.2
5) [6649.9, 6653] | 90.4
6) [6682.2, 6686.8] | 89.6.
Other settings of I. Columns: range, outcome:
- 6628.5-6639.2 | 89.68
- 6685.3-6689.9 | 92.53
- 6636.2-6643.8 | 92.26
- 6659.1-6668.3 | 90.33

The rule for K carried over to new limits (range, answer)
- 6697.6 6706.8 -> 87.62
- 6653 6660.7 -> 87.98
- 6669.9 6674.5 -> 87.36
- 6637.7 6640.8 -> 89.37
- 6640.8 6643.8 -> 89.66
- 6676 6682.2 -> 84.48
